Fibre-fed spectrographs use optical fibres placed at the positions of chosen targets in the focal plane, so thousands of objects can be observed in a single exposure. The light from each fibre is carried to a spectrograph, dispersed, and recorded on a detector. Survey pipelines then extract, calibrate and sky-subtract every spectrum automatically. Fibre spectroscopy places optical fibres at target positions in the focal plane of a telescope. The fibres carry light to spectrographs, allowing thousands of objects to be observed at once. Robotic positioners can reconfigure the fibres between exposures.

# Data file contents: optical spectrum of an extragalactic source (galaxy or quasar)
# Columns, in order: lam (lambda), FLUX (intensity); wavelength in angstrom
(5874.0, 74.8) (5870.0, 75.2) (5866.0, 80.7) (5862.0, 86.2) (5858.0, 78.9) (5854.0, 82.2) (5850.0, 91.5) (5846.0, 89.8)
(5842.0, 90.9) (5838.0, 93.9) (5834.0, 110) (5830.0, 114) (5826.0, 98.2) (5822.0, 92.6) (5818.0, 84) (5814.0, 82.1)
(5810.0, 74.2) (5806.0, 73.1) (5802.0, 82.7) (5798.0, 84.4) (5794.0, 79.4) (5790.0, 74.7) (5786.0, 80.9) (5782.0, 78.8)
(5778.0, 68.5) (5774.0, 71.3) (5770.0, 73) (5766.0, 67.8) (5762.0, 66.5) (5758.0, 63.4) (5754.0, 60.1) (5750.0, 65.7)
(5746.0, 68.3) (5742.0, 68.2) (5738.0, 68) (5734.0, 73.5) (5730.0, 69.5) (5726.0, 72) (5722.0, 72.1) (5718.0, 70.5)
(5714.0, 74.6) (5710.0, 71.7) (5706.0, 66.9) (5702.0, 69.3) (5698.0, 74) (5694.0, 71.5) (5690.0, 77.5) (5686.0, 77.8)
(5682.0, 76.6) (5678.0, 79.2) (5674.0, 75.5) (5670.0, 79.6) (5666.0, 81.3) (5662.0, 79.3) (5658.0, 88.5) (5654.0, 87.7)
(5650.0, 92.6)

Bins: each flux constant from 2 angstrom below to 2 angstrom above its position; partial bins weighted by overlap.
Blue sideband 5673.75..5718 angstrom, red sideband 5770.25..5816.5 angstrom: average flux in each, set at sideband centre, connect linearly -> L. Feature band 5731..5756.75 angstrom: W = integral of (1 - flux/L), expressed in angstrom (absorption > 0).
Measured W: 2.8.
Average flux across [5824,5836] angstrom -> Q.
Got 107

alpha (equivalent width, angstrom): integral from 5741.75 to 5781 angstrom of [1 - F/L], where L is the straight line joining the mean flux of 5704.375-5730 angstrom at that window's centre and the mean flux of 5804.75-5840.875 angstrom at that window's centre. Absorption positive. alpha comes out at 6.0 angstrom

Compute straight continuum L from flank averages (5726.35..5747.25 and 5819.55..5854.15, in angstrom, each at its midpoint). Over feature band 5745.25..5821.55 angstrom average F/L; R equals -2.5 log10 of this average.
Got 0.114 mag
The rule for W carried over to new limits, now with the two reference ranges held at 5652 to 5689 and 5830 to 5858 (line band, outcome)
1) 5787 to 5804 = 1.81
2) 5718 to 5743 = 4.23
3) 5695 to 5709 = 2.13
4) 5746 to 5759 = 3.42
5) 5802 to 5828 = 2.13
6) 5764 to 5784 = 3.72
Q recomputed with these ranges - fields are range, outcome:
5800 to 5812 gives 76.7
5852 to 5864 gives 82.4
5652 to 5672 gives 83.3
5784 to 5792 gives 77.8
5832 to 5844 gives 98.3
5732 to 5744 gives 69.9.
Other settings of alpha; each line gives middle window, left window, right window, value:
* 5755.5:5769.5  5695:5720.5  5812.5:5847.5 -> 2.7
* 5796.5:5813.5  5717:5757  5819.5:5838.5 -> 2.6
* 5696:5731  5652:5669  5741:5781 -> 1.9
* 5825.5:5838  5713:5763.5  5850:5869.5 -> -4.3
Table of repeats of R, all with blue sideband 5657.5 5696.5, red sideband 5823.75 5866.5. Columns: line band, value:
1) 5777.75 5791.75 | 0.14 mag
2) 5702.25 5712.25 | 0.17 mag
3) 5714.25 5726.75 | 0.14 mag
